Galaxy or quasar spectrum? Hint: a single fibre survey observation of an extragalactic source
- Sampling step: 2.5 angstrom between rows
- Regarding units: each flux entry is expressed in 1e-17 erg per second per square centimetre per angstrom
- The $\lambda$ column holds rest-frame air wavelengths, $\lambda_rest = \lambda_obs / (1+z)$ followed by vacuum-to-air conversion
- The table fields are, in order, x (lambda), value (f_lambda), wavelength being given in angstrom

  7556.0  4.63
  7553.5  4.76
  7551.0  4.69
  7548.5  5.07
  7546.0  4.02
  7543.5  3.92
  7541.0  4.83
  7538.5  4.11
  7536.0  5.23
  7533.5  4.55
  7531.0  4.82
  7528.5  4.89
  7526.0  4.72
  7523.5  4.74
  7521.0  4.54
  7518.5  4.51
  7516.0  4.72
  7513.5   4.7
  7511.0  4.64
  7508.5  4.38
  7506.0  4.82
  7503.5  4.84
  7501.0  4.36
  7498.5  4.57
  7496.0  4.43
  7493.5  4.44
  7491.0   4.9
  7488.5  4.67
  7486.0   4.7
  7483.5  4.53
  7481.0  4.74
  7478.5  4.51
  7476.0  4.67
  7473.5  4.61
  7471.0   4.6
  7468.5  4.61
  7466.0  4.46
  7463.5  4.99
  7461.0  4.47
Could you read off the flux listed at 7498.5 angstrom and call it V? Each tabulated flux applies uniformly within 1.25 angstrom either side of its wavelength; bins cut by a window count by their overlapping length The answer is 4.57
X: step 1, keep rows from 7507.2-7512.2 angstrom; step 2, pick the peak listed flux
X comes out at 4.64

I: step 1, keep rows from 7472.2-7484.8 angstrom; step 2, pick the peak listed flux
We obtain 4.74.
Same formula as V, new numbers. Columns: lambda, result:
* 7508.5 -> 4.38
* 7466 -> 4.46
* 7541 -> 4.83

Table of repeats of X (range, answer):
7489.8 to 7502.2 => 4.9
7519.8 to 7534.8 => 4.89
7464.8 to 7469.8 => 4.61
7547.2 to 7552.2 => 5.07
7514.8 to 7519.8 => 4.72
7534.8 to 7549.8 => 5.23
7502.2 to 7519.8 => 4.84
